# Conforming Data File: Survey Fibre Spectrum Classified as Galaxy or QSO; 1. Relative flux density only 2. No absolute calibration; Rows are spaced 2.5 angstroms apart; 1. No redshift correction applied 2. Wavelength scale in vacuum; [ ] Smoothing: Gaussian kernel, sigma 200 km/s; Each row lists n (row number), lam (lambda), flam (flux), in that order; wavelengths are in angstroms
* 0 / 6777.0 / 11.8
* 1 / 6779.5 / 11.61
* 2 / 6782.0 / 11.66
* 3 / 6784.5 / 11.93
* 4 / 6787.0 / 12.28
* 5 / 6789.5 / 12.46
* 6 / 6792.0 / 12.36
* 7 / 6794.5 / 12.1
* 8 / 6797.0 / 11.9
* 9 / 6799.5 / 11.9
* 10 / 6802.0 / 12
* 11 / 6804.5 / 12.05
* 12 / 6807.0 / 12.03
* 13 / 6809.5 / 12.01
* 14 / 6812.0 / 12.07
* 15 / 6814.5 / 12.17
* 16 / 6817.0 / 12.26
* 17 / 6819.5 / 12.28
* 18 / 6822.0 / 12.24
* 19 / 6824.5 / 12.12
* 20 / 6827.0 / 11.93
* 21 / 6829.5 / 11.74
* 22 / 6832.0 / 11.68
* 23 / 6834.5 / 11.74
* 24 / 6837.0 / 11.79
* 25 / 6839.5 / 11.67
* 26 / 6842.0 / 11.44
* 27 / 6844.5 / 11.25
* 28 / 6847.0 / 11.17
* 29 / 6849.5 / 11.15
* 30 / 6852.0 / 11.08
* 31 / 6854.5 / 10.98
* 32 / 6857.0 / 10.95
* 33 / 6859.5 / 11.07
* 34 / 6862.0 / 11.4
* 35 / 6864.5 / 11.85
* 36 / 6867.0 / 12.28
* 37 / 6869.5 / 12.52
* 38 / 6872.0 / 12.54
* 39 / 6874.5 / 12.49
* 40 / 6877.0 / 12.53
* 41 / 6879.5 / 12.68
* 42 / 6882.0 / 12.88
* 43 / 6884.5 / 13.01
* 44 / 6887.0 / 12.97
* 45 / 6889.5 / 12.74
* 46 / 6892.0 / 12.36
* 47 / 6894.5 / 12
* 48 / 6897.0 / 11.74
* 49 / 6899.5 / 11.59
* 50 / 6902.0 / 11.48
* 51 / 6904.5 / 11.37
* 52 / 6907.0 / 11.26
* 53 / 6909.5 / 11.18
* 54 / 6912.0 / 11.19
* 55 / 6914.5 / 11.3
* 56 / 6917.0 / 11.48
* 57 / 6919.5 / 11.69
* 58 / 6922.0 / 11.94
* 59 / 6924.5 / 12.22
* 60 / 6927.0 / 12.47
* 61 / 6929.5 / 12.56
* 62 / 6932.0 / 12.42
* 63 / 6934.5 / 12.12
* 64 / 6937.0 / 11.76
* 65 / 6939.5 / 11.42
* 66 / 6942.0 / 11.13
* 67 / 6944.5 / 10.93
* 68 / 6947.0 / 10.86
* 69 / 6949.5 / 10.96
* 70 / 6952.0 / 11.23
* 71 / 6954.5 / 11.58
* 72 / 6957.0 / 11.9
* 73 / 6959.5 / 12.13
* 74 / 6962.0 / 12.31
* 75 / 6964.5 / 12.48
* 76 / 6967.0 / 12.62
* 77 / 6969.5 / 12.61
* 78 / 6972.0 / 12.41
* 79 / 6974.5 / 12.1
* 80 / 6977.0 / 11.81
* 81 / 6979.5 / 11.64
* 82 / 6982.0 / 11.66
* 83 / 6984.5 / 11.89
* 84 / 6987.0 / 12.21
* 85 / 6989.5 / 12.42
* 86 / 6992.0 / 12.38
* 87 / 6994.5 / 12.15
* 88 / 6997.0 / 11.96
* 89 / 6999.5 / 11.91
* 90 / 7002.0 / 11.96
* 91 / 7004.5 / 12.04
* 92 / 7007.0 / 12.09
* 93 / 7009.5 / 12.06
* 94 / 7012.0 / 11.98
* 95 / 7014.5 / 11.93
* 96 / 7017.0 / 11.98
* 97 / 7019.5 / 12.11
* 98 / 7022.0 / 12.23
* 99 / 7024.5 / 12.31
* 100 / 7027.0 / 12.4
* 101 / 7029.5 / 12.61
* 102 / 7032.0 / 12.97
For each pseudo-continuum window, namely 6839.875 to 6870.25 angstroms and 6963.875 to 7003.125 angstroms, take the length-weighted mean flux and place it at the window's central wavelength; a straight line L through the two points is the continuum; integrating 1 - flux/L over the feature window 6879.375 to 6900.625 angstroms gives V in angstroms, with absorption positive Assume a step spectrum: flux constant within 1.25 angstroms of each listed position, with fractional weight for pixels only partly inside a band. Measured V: -1.5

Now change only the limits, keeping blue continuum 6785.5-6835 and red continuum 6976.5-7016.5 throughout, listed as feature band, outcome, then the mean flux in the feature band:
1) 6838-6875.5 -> 1.5 angstroms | 11.6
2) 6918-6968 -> 0.8 angstroms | 11.8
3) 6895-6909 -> 0.6 angstroms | 11.5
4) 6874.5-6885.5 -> -0.6 angstroms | 12.7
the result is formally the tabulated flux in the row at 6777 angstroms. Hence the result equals 11.8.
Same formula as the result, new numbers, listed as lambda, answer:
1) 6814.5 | 12.17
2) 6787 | 12.28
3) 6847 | 11.17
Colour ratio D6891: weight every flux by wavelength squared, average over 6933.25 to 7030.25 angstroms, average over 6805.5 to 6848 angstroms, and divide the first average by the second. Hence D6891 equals 1.1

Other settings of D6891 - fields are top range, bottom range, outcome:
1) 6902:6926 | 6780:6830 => 0.99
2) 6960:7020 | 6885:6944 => 1.04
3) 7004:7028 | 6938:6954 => 1.11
